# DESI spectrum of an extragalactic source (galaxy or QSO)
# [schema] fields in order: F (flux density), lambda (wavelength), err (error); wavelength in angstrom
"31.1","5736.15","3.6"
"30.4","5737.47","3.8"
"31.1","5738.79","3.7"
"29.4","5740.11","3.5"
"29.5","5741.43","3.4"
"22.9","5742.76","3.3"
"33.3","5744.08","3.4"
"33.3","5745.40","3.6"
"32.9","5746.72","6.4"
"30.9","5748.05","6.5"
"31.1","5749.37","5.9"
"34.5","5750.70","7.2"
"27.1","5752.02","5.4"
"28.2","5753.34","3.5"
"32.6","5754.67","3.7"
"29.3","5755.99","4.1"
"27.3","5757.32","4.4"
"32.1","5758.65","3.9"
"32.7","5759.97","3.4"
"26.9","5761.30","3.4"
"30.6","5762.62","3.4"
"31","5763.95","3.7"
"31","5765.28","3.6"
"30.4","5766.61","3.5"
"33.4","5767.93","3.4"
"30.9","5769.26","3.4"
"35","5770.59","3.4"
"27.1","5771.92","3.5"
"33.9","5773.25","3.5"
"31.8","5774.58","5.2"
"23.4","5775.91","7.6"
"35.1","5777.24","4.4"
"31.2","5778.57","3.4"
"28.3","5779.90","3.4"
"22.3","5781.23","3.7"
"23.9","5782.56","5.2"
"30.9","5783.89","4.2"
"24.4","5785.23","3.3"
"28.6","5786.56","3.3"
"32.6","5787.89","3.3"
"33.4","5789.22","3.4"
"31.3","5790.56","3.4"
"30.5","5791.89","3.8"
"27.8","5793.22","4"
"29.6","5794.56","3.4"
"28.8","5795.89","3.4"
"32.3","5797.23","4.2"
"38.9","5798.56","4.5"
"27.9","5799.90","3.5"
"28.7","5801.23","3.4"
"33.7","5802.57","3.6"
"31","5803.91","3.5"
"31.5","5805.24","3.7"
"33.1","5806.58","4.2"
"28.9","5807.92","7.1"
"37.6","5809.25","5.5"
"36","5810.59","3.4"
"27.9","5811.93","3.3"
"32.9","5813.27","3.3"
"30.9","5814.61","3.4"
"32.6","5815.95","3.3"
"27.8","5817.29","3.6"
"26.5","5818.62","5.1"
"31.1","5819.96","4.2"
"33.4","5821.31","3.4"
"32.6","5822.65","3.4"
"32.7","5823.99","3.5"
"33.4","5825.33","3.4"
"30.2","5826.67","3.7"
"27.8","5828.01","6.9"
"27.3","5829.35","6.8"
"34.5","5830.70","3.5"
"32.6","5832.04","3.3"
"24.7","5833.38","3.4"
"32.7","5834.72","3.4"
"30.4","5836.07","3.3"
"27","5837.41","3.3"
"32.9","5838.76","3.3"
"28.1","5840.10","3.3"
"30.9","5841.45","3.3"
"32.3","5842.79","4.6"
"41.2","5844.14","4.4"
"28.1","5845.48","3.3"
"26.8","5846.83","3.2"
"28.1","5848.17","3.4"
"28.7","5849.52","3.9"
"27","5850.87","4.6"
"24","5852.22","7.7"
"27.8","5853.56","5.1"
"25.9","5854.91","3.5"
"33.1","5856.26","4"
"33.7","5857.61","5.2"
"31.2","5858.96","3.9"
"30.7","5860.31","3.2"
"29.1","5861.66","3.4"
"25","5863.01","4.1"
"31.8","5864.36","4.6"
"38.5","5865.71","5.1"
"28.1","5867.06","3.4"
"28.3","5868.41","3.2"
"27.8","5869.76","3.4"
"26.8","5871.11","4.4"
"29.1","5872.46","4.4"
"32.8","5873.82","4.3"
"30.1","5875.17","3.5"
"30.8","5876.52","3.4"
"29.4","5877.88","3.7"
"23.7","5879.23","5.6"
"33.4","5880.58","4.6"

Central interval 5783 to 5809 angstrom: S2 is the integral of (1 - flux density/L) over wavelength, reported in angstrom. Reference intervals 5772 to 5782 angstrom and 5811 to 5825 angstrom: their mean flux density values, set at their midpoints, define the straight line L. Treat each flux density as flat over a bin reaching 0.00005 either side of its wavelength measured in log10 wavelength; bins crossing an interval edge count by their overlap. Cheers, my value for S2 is -0.63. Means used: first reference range 29.2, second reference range 31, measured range 30.8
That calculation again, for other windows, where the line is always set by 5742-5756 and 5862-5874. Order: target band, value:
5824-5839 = -0.2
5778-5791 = 0.7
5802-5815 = -1.0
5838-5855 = 0.2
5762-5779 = -0.4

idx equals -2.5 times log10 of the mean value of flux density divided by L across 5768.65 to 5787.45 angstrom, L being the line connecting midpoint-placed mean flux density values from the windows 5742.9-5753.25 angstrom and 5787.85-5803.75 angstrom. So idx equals 0.08 mag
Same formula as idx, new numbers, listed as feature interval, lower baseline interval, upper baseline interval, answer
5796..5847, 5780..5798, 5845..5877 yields -0.078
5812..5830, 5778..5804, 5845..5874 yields -0.041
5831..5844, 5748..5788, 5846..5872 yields -0.054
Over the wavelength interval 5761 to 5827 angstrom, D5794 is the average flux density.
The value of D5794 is 30.7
